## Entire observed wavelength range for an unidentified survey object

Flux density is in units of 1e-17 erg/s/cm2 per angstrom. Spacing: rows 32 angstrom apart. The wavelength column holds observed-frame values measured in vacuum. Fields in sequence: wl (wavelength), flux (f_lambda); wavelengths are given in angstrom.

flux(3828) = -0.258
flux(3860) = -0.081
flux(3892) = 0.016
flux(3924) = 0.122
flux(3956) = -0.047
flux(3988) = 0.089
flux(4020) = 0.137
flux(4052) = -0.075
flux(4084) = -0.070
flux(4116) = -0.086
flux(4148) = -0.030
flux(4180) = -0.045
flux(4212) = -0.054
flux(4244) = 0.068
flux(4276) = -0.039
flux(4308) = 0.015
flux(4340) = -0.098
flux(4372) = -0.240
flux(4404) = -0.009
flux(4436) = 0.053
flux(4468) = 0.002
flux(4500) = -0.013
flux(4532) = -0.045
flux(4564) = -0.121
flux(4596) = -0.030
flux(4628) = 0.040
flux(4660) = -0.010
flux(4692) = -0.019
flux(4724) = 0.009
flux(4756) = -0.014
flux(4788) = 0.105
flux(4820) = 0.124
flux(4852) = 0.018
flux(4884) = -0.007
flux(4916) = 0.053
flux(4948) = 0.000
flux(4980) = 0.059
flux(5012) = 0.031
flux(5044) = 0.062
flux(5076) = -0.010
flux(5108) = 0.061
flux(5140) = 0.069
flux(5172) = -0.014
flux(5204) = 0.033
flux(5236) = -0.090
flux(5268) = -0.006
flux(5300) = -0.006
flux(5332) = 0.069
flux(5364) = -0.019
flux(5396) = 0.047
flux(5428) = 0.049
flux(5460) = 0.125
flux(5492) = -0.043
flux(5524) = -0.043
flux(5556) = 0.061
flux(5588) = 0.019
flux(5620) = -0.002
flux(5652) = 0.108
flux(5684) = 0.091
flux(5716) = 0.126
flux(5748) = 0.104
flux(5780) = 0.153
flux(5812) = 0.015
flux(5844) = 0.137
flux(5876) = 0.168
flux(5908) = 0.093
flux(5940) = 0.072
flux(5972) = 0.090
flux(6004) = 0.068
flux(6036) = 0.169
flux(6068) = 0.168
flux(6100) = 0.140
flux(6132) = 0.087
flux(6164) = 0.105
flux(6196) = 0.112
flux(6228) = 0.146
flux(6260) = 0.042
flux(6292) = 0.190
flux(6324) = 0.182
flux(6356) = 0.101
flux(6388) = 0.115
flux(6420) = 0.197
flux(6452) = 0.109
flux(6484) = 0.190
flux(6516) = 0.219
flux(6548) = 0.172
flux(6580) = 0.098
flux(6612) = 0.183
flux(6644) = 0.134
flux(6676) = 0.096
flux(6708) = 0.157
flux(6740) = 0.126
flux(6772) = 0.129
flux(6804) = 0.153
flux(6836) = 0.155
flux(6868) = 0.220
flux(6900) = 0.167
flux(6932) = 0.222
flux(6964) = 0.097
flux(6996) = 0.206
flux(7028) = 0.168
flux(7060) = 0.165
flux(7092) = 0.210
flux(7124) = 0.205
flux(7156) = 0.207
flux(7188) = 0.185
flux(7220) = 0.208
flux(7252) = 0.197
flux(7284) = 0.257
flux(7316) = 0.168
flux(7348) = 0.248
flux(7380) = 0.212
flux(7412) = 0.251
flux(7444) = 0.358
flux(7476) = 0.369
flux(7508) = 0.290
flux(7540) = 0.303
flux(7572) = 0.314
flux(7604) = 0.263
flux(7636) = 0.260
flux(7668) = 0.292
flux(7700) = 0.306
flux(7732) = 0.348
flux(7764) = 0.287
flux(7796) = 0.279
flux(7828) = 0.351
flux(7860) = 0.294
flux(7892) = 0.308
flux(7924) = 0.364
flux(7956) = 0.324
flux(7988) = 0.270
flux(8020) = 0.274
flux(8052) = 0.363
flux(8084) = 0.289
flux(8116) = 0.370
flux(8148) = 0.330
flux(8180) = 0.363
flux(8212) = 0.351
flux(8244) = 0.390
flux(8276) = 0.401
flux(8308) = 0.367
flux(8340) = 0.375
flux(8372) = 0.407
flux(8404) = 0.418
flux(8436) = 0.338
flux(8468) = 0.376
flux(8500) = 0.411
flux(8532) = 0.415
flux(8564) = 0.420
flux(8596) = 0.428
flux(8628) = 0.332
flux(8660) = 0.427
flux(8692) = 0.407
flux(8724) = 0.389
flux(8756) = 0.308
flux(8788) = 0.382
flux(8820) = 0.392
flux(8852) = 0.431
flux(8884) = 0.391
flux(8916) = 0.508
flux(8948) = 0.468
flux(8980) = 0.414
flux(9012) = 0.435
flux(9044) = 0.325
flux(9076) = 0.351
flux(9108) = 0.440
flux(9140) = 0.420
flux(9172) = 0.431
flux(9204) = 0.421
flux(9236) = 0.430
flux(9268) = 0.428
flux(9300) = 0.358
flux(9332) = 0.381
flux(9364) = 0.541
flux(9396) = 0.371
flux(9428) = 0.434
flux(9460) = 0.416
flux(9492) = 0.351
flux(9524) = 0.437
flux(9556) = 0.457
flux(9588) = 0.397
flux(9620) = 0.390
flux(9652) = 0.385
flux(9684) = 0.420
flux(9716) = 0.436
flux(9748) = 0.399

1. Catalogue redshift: 0.863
